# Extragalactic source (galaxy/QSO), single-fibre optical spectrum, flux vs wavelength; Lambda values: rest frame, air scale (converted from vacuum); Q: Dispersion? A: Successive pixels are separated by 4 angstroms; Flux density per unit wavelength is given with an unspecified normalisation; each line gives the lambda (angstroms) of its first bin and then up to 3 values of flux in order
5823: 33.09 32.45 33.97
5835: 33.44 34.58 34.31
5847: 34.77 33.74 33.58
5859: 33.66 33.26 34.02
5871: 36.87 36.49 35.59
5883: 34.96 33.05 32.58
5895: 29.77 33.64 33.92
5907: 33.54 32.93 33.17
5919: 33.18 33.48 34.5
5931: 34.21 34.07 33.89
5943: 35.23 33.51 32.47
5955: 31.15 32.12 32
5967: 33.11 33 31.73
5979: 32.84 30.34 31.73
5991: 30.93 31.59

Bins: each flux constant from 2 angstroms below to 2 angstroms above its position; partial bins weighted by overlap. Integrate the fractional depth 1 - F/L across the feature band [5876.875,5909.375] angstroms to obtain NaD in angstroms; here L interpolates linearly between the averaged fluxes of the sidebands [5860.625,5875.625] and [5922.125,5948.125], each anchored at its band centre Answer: 1.22 angstroms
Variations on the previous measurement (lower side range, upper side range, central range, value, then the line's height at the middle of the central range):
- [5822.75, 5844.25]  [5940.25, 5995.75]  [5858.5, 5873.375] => -0.6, 33.3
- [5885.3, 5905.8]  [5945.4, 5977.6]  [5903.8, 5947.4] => -1.7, 32.5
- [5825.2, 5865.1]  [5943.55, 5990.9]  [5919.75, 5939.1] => -0.8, 32.7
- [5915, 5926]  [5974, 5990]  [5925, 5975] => -1.0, 32.5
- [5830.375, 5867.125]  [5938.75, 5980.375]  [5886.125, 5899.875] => 0.6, 33.5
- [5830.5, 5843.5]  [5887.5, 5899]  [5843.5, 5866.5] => -0.3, 33.4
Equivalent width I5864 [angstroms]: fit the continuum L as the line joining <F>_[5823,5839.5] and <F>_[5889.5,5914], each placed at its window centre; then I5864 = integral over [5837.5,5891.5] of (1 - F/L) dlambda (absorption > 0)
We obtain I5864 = -2.1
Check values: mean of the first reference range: 33.5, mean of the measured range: 34.4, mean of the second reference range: 32.8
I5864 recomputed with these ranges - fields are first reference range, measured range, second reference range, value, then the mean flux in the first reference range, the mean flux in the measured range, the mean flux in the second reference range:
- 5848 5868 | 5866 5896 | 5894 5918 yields -0.9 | 33.7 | 34.3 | 33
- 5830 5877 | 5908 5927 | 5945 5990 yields -0.1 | 34.4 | 33.3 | 32.2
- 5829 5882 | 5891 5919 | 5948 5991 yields 0.5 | 34.5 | 32.8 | 32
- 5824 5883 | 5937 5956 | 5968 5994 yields -0.5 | 34.3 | 33.4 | 31.8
